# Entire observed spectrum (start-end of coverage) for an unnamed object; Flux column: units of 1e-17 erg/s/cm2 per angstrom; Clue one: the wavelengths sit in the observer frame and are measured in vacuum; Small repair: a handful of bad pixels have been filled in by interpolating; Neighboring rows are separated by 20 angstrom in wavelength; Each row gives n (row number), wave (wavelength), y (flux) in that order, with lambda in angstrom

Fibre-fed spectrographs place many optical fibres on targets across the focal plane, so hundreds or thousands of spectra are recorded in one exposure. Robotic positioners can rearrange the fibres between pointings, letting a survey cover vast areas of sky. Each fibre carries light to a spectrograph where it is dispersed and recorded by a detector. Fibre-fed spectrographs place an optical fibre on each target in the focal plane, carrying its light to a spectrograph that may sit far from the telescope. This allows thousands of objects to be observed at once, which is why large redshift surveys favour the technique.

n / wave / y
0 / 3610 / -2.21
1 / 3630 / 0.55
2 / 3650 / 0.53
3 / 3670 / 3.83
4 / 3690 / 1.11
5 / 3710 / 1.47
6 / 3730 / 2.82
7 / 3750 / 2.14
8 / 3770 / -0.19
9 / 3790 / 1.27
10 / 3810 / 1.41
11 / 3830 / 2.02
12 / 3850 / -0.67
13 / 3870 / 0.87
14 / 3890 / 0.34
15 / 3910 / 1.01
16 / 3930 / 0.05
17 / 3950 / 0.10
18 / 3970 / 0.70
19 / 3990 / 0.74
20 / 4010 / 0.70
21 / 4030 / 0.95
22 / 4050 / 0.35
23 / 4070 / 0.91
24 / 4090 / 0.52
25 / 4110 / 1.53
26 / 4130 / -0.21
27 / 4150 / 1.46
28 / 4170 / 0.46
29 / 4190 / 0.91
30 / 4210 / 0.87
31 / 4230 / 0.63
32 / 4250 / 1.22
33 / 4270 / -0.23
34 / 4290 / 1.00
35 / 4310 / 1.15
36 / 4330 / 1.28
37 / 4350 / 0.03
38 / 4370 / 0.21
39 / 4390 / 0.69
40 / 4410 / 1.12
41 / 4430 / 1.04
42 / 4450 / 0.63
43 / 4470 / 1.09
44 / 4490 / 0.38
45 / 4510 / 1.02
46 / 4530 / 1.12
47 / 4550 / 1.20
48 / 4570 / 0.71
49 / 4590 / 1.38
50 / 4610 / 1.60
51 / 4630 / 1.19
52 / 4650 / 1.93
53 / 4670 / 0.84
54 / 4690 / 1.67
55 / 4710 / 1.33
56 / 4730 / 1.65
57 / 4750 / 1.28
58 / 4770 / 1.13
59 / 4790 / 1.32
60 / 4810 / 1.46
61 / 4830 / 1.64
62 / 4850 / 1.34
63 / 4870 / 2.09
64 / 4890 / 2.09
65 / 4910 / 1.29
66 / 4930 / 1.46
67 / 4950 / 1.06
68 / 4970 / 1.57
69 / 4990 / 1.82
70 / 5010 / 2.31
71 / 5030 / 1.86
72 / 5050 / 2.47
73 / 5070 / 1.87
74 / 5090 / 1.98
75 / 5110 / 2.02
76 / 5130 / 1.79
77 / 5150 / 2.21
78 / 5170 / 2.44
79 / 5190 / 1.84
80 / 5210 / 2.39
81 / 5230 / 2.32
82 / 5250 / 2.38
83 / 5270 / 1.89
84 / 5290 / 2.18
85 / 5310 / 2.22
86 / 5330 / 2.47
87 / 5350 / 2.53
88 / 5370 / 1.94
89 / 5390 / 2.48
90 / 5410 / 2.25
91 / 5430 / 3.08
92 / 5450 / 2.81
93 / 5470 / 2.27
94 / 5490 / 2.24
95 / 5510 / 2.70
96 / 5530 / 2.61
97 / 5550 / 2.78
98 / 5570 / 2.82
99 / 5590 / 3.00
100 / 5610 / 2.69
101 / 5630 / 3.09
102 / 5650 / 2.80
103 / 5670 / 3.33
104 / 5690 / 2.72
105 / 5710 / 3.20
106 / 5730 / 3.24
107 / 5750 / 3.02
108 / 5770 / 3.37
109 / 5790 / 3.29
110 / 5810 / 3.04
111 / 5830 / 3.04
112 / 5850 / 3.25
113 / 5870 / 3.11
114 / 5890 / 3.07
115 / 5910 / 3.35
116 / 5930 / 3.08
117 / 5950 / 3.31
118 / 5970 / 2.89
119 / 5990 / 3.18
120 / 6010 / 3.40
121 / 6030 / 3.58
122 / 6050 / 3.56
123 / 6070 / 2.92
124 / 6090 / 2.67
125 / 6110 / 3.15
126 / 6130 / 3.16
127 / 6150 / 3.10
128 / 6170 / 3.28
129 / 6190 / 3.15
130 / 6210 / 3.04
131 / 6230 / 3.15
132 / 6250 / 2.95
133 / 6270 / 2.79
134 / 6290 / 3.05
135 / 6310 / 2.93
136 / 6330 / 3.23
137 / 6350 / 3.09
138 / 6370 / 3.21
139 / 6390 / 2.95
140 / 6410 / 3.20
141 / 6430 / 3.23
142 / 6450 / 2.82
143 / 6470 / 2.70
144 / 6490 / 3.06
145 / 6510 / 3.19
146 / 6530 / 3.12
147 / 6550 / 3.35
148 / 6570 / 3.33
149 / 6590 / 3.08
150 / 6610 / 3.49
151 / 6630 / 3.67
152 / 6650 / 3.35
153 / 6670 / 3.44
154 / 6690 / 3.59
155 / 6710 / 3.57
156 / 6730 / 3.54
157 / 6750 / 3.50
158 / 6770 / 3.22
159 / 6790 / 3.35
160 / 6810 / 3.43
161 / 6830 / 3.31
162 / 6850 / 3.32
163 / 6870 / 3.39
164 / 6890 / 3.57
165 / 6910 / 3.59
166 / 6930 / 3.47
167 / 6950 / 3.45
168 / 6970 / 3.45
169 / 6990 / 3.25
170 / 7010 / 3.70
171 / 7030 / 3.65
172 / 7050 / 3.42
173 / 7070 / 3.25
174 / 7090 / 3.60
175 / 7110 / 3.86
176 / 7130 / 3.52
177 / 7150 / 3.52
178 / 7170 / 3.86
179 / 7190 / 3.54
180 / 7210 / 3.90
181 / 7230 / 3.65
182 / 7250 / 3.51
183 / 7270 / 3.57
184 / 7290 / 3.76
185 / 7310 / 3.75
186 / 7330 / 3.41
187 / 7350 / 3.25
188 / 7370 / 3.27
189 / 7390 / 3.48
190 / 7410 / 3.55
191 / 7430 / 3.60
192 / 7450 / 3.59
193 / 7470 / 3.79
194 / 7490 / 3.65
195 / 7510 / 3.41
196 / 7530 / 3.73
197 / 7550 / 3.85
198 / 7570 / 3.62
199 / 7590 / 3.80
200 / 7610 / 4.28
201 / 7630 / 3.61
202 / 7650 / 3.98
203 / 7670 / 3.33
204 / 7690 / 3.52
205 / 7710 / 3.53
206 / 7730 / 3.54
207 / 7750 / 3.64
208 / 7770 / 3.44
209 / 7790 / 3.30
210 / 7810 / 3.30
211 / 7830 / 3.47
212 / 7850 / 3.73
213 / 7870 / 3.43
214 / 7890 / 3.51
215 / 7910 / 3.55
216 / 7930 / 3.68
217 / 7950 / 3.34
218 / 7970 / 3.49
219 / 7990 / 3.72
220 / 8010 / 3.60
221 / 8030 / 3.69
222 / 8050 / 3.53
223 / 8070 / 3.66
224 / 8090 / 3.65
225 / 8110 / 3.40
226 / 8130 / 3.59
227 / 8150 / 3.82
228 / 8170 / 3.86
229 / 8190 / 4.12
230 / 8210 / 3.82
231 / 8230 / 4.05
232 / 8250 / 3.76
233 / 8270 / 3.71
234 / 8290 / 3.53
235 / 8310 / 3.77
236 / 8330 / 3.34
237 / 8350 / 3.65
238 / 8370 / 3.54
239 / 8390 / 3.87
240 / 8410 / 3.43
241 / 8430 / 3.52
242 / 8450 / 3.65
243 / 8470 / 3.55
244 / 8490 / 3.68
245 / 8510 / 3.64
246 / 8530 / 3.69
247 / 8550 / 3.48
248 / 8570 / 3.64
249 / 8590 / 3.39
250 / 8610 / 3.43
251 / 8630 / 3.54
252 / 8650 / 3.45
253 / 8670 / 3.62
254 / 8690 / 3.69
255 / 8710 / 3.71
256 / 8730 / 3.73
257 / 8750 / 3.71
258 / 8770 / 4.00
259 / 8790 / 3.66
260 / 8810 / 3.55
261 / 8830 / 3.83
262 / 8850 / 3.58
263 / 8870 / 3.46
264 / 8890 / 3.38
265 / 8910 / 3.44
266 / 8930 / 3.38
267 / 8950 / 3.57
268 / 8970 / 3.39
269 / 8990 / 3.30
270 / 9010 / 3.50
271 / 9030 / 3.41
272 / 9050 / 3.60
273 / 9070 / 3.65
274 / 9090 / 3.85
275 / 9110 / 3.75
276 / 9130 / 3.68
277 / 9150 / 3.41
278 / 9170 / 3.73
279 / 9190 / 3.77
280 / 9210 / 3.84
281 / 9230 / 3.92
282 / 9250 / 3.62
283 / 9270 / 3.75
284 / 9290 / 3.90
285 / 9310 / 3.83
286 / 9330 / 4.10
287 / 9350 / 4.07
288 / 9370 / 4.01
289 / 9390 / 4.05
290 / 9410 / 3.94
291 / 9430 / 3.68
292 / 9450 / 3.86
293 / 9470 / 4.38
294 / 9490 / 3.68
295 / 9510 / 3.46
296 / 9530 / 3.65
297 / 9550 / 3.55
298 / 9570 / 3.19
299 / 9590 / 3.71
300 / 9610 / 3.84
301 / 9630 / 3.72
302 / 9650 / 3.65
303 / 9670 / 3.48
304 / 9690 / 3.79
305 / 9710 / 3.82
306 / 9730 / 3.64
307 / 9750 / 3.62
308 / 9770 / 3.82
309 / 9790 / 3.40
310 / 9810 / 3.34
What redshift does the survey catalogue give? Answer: 0.249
